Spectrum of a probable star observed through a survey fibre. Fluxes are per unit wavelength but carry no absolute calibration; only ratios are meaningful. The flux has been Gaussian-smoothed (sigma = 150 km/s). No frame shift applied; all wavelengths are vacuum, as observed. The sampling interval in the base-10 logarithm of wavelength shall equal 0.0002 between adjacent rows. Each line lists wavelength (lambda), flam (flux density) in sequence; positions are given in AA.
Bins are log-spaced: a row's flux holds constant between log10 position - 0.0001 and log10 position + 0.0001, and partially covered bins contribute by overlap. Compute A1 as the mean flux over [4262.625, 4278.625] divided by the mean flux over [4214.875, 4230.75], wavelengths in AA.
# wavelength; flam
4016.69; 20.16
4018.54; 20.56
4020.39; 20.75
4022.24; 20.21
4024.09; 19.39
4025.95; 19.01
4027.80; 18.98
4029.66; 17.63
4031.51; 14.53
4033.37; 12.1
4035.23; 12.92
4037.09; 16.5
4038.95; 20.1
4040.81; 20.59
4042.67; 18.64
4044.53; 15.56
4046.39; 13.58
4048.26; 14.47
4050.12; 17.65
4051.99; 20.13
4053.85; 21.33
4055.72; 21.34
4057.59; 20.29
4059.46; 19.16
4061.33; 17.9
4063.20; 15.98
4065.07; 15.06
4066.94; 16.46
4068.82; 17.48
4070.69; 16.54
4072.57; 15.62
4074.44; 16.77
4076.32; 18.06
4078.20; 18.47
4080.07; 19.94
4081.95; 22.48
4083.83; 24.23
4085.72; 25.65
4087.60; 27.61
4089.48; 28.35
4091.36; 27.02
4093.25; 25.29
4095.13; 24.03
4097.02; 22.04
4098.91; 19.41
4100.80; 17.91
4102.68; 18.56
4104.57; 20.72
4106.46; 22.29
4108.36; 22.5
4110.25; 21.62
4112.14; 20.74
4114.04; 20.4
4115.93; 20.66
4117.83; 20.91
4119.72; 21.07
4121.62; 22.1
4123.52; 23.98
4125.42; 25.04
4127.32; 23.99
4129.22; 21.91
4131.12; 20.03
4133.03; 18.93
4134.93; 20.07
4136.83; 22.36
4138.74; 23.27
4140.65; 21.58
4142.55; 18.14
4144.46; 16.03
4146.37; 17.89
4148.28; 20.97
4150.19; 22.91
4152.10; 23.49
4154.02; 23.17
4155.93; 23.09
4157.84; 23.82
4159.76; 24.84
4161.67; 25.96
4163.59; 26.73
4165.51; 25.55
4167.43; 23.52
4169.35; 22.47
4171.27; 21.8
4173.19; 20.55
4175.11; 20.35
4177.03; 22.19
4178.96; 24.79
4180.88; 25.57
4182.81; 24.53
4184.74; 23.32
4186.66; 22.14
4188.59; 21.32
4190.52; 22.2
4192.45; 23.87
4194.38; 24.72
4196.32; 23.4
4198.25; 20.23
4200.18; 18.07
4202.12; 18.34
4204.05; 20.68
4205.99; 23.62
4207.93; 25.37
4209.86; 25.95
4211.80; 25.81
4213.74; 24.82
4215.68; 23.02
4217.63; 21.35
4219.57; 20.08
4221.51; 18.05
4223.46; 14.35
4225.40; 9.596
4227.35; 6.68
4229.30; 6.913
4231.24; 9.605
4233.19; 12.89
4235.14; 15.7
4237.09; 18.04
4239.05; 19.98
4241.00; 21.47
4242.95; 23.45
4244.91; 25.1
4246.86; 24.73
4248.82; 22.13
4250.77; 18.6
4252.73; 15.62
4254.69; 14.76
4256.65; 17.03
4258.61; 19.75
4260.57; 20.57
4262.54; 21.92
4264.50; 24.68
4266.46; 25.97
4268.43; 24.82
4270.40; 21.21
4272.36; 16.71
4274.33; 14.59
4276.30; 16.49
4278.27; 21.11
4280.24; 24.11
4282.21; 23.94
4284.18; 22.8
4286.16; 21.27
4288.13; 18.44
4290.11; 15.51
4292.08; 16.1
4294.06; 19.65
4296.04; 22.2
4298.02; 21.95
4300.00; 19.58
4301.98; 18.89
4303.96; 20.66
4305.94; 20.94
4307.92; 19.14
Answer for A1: 1.41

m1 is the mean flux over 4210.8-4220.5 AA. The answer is 23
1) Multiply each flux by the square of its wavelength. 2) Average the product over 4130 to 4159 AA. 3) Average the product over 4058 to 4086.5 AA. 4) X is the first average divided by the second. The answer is 1.17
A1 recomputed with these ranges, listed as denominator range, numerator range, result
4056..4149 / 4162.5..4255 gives 0.99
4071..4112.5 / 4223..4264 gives 0.79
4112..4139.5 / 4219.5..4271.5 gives 0.84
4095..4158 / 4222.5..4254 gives 0.78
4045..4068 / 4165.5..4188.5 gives 1.29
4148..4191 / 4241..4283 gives 0.89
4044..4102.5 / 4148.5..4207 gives 1.15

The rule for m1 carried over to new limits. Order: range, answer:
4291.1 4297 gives 19.3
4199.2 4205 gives 19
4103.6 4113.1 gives 21.5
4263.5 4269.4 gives 25.2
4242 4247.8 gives 24.4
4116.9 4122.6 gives 21.4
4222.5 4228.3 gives 10.2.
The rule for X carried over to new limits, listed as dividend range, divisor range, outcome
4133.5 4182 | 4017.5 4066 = 1.33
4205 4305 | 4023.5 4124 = 1.08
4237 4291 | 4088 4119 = 1.00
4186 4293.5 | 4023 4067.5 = 1.24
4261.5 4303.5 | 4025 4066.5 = 1.32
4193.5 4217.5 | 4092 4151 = 1.12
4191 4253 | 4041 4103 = 1.06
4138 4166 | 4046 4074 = 1.33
